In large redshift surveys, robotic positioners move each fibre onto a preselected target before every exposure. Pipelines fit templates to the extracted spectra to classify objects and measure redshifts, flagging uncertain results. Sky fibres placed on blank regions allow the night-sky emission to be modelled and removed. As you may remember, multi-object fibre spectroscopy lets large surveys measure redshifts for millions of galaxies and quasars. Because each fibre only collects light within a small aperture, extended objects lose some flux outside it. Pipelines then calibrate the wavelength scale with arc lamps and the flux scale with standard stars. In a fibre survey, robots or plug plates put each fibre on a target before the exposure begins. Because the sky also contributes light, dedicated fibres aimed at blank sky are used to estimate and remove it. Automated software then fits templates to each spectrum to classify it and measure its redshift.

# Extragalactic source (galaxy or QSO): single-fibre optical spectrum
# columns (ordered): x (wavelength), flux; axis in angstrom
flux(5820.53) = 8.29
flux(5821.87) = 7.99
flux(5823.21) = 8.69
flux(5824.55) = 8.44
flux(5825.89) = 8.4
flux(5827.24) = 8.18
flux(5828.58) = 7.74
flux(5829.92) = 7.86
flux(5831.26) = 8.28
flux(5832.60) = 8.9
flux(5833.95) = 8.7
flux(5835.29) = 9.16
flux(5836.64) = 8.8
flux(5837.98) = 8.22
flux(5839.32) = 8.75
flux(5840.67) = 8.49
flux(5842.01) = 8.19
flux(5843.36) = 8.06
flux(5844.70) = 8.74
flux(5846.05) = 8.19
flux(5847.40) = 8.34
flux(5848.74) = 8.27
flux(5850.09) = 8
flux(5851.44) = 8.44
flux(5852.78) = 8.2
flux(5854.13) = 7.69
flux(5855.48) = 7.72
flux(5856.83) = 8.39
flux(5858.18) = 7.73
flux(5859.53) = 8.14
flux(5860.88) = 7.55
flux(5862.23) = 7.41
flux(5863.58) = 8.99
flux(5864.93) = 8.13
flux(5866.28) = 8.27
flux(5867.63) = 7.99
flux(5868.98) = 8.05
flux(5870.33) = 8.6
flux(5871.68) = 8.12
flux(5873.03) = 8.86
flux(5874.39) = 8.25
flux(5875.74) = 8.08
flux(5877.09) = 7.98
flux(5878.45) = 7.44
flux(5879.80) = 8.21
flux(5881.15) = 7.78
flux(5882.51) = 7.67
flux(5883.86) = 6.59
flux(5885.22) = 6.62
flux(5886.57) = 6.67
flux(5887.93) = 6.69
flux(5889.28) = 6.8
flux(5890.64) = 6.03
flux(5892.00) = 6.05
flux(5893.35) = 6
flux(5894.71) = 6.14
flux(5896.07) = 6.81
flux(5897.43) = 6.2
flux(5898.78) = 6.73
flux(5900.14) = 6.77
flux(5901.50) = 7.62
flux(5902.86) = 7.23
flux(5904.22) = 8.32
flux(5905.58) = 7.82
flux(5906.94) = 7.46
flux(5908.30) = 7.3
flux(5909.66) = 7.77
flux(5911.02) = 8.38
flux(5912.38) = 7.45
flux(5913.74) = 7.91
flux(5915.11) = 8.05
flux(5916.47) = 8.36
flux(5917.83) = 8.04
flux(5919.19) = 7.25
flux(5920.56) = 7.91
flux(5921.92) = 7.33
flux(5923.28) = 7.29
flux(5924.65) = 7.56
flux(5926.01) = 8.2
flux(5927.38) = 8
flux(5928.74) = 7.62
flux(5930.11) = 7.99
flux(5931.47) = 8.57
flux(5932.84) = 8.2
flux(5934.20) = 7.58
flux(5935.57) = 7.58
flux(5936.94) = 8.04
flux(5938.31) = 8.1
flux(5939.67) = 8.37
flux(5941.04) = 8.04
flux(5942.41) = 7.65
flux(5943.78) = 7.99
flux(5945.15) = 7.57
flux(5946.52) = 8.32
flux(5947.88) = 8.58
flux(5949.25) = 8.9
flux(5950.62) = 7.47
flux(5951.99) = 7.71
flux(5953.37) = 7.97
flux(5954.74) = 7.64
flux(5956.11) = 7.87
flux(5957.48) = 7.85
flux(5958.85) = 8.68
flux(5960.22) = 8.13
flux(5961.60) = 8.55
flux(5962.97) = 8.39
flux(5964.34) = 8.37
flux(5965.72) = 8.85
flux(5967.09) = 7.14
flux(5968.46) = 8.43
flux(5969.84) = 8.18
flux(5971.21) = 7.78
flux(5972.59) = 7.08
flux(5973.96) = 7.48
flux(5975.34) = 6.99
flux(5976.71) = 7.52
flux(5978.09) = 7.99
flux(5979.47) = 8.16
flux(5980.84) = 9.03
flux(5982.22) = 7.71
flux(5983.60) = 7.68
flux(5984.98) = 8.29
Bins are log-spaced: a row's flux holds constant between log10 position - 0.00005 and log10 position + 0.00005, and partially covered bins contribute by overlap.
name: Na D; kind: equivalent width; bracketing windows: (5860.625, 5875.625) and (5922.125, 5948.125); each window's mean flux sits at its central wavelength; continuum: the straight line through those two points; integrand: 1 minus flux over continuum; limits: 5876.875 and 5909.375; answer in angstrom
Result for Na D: 4.3 angstrom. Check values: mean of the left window 8.22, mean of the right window 7.94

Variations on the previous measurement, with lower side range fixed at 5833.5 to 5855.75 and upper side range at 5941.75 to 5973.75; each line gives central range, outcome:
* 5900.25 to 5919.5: 1.0 angstrom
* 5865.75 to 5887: 1.1 angstrom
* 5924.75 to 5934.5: 0.1 angstrom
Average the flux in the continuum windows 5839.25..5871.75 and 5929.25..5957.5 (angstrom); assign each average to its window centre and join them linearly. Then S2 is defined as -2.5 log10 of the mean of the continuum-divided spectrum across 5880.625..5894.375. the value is 0.21 mag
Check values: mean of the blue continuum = 8.17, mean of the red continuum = 8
